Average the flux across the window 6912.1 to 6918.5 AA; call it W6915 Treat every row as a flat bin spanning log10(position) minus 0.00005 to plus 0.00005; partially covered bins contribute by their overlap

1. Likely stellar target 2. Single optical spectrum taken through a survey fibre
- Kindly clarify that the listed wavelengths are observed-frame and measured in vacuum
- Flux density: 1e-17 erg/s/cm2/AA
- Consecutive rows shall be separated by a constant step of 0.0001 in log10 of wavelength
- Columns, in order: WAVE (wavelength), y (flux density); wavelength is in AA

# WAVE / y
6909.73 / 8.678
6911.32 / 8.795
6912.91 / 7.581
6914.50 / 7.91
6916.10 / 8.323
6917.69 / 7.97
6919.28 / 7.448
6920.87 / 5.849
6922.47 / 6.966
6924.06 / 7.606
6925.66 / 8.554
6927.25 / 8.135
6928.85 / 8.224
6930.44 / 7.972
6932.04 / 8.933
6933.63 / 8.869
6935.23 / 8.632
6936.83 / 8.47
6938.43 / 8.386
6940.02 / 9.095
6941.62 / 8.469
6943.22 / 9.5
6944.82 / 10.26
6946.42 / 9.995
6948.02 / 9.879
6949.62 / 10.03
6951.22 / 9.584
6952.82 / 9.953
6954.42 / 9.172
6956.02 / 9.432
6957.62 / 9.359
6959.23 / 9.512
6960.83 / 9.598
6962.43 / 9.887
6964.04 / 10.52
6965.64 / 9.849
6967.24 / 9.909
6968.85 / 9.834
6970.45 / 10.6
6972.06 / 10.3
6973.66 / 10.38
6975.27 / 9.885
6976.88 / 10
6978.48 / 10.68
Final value 7.95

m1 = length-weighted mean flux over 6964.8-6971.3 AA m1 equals 10.1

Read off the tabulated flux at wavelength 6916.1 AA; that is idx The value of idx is 8.323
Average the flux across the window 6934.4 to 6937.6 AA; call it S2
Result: 8.54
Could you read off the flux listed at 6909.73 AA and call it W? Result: 8.678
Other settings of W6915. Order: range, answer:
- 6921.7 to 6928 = 7.82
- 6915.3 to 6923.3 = 7.32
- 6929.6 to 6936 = 8.6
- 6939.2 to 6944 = 9.02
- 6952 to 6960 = 9.48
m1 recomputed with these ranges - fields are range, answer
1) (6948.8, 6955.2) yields 9.69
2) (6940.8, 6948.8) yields 9.61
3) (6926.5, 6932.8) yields 8.31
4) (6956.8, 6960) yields 9.42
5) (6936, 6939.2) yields 8.42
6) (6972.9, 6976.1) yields 10.1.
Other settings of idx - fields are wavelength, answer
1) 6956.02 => 9.432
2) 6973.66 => 10.38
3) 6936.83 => 8.47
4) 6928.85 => 8.224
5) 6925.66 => 8.554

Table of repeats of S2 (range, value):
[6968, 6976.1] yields 10.2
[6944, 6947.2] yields 10.1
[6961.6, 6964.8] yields 10.2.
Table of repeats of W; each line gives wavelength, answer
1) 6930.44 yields 7.972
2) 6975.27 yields 9.885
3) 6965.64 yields 9.849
